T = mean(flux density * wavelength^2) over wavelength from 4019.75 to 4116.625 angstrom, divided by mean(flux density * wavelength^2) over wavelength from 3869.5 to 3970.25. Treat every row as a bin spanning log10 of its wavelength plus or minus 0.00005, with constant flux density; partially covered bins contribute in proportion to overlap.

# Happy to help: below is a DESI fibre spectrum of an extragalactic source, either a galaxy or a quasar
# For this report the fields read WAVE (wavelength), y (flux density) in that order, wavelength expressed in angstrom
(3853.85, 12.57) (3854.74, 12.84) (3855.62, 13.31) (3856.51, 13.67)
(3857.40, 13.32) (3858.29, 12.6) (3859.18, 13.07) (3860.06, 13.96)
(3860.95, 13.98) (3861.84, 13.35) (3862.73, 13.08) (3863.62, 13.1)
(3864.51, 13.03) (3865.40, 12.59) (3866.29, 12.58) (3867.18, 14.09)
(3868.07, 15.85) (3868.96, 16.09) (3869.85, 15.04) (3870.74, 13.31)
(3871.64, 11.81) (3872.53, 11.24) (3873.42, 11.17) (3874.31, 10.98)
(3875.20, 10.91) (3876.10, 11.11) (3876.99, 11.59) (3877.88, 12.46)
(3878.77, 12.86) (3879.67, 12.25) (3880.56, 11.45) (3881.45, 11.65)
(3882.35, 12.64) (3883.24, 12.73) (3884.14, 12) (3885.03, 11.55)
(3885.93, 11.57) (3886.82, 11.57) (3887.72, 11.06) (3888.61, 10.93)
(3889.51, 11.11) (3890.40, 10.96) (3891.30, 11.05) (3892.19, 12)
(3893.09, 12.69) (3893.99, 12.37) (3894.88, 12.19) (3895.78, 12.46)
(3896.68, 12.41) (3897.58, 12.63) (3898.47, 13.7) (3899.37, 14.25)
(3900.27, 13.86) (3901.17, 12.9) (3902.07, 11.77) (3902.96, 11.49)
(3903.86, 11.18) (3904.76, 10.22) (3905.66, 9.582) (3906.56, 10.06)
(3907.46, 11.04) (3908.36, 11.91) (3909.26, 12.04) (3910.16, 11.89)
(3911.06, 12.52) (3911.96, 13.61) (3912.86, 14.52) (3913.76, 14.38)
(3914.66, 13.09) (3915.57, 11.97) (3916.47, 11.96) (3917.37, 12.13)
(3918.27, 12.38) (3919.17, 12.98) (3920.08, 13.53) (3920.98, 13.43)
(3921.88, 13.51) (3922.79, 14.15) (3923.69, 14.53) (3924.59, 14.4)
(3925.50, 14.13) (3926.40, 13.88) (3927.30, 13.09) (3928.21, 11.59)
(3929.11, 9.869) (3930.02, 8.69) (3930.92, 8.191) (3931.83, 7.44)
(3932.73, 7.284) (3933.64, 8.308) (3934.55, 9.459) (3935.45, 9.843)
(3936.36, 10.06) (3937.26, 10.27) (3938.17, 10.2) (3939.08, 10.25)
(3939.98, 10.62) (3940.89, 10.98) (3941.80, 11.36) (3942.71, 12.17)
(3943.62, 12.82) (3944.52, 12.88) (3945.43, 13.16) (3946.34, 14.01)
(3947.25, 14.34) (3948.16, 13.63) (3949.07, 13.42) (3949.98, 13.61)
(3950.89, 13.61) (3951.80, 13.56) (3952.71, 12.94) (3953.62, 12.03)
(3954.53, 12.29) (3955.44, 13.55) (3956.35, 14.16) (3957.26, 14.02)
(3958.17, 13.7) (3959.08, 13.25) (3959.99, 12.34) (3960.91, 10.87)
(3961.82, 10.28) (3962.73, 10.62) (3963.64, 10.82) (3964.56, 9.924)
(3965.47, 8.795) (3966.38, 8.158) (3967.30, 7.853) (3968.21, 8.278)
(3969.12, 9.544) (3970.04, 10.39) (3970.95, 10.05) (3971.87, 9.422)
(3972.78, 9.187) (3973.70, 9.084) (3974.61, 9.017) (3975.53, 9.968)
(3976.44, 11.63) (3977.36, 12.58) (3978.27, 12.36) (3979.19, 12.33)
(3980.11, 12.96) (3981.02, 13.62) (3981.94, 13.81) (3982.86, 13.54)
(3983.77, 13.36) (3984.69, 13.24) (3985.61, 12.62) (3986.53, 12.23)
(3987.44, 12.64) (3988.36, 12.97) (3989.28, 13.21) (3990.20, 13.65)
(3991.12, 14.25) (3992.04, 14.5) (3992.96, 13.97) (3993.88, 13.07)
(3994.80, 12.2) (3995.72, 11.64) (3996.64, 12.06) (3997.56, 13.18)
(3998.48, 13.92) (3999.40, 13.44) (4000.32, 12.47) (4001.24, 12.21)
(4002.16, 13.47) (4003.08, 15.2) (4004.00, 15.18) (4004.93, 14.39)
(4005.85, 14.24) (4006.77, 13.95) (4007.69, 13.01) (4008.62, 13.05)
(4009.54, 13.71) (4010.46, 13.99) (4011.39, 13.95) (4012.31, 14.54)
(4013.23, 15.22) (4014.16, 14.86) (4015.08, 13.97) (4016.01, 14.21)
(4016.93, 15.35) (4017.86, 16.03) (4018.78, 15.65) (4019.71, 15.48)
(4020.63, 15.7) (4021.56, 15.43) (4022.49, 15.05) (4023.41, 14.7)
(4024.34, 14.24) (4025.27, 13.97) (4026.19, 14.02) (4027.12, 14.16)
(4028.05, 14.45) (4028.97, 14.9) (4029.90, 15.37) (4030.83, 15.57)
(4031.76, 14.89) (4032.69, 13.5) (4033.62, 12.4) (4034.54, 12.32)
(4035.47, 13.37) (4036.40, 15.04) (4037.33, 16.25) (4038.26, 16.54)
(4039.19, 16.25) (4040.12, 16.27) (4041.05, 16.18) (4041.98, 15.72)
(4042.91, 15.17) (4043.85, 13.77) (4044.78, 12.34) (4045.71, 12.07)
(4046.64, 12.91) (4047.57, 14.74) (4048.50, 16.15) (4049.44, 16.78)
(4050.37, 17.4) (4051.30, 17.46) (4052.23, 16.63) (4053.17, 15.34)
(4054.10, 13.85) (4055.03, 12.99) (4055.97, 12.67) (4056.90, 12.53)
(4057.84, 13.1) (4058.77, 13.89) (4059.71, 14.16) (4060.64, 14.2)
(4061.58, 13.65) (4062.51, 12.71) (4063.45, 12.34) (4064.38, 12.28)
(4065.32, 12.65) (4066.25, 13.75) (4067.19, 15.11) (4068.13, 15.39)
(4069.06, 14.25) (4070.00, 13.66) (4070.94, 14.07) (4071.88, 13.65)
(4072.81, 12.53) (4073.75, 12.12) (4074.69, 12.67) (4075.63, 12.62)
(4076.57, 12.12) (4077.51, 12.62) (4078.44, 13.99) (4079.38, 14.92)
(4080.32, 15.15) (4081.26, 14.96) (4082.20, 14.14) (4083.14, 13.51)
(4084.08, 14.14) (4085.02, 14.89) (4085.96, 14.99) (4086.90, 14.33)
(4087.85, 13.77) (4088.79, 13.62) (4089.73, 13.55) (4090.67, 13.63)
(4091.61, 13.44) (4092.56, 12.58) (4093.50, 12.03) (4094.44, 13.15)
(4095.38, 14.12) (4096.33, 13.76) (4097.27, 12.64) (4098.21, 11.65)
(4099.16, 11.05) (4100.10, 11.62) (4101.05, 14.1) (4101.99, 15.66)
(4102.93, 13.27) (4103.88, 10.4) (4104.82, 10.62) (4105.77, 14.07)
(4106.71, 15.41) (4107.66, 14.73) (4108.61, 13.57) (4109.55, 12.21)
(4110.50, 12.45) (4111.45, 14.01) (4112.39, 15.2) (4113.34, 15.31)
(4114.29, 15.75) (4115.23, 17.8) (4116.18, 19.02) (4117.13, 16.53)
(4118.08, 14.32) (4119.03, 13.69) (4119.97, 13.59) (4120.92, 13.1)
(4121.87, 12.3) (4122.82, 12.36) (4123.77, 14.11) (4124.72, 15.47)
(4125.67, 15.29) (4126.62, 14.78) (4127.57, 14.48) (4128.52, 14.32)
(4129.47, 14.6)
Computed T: 1.3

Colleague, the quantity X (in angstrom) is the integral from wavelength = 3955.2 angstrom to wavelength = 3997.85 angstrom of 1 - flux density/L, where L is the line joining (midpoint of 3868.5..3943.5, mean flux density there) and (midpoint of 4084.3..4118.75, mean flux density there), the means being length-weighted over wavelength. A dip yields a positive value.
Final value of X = 2.7 angstrom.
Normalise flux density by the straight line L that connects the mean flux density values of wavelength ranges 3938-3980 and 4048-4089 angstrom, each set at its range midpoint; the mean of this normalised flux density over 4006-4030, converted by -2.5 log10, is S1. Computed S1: -0.13 mag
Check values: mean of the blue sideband 11.5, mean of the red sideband 14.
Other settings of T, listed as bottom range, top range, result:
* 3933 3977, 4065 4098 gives 1.29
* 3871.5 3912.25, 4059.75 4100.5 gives 1.25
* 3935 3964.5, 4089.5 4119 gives 1.22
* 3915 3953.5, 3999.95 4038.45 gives 1.26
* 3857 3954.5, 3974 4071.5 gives 1.21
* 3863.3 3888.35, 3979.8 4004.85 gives 1.14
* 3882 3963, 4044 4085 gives 1.24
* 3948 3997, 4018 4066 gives 1.25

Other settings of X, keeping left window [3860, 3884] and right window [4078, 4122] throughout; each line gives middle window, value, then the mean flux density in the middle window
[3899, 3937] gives 3.4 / 11.8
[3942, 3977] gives 4.3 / 11.6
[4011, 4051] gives -3.8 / 14.8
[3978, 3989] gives 0.3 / 13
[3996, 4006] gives -0.1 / 13.6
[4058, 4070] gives 0.0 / 13.7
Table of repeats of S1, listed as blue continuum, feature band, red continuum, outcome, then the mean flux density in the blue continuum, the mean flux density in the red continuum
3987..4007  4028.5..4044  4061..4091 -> -0.10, 13.4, 13.7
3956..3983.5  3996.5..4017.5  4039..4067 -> -0.11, 11.1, 14.3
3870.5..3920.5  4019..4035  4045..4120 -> -0.09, 12.1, 13.9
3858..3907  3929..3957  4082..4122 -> 0.11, 12.3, 13.8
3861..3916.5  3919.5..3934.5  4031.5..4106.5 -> 0.10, 12.3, 13.9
